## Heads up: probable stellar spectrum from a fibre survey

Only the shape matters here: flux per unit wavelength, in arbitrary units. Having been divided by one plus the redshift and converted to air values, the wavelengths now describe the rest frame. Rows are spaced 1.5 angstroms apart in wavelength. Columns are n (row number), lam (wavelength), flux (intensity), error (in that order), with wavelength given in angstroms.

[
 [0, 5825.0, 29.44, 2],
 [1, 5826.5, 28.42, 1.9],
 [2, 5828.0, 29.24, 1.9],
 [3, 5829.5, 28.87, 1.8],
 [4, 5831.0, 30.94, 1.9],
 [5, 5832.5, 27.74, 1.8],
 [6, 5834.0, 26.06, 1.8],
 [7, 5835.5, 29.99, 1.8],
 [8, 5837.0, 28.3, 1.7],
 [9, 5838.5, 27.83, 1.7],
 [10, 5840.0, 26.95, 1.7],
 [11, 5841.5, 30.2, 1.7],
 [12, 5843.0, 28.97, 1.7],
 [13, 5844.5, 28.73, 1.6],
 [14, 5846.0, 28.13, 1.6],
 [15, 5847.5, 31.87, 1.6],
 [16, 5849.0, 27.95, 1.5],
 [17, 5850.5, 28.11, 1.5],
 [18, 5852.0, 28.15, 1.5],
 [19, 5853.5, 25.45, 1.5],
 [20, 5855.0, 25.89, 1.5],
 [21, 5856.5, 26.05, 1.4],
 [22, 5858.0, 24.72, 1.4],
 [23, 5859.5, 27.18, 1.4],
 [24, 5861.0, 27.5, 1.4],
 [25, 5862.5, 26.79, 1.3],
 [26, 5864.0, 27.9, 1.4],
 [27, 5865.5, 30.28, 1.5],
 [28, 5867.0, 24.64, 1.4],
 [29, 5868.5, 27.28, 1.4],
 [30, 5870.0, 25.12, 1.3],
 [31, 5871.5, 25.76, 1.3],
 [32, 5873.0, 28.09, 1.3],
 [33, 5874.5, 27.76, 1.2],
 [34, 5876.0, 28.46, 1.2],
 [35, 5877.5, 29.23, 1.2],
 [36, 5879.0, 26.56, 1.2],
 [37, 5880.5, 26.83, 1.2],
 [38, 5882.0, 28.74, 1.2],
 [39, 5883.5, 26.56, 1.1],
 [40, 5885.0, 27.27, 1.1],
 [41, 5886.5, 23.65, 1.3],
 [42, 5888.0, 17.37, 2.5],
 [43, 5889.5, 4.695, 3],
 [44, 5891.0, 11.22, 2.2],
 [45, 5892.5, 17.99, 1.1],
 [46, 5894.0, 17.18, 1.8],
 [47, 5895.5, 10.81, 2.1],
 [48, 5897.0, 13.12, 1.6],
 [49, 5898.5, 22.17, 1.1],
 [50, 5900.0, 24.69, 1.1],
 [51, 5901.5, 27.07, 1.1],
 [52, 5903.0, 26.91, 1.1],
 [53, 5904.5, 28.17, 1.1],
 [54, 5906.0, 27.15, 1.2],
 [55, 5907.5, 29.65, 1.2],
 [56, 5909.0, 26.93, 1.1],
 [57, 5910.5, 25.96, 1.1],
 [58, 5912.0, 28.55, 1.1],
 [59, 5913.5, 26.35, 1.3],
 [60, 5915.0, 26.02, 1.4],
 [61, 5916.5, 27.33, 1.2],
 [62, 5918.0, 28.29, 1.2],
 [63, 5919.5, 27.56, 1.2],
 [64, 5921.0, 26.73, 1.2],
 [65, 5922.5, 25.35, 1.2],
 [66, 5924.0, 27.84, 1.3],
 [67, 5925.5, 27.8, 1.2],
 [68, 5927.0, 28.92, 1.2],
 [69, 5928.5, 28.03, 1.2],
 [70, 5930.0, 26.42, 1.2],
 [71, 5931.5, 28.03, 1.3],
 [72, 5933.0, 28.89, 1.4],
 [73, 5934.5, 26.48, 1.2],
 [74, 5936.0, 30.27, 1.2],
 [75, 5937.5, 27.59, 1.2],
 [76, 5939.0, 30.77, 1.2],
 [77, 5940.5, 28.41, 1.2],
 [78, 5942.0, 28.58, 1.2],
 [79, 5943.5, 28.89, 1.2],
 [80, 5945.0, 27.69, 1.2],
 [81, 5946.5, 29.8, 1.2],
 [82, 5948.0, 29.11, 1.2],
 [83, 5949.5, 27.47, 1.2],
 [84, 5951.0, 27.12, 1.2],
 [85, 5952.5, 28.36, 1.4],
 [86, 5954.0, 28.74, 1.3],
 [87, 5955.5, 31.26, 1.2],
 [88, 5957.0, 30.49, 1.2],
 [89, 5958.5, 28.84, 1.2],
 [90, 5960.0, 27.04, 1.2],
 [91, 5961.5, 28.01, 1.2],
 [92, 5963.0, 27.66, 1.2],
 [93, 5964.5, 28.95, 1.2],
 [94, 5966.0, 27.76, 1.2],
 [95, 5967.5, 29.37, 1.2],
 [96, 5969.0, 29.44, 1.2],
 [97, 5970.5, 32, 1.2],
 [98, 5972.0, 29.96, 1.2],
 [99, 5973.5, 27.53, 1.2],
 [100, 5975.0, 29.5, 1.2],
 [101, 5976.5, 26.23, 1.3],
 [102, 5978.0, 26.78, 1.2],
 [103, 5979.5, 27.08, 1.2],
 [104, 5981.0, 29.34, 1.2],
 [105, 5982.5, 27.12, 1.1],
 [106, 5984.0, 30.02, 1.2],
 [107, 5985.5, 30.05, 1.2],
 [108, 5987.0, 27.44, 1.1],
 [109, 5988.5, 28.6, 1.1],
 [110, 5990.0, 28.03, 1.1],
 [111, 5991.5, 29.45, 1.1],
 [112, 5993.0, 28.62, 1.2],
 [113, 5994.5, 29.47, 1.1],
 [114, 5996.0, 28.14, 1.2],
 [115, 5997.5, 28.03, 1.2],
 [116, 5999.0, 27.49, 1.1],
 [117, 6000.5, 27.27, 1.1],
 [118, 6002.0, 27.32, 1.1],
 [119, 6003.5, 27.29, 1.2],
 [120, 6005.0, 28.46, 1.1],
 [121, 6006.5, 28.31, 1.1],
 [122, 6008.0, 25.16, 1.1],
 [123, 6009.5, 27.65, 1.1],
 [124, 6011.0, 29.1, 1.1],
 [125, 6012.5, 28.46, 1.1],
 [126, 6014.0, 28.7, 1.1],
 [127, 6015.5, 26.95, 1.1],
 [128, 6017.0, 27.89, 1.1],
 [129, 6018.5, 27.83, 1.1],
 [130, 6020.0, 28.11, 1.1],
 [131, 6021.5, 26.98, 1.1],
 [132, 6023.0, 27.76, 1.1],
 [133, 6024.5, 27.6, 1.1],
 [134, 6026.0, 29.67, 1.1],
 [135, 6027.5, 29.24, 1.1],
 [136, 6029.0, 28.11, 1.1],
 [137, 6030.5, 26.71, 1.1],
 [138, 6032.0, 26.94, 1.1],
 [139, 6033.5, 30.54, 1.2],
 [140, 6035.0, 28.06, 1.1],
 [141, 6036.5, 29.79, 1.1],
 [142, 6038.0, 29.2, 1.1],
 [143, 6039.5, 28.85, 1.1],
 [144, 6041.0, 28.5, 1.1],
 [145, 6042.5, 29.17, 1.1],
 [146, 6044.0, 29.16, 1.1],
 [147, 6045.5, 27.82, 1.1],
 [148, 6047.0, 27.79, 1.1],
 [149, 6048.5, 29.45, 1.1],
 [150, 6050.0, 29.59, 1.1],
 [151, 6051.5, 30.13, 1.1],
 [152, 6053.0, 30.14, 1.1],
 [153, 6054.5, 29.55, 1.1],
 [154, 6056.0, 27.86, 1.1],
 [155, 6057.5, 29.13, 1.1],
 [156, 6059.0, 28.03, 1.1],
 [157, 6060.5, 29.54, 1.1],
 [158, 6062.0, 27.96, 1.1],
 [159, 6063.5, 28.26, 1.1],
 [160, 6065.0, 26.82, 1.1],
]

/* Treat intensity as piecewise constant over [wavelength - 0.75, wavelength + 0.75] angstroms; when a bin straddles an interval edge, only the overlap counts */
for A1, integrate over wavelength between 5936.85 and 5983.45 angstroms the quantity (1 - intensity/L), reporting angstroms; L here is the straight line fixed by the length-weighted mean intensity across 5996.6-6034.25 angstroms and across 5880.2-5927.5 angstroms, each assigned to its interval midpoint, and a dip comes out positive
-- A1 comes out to -4.9 angstroms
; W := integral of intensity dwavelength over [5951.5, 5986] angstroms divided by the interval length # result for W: 28.7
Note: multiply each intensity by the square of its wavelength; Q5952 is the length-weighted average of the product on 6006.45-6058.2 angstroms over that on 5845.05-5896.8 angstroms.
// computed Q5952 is 1.2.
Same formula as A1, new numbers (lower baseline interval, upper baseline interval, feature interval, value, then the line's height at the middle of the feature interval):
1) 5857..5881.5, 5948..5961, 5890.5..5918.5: 4.32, 27.8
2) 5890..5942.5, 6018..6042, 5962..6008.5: -1.93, 27.2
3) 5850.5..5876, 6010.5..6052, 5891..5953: 2.92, 27.4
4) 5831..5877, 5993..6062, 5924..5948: -0.38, 28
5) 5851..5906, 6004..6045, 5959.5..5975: -1.28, 26.6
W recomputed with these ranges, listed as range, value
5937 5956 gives 28.7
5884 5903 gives 18.6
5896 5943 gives 26.9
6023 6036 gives 28.4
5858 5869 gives 27.2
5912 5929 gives 27.3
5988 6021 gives 28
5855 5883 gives 27.1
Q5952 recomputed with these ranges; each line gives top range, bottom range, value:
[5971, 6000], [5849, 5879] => 1.09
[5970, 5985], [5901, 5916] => 1.07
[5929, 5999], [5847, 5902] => 1.21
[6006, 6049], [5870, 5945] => 1.16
